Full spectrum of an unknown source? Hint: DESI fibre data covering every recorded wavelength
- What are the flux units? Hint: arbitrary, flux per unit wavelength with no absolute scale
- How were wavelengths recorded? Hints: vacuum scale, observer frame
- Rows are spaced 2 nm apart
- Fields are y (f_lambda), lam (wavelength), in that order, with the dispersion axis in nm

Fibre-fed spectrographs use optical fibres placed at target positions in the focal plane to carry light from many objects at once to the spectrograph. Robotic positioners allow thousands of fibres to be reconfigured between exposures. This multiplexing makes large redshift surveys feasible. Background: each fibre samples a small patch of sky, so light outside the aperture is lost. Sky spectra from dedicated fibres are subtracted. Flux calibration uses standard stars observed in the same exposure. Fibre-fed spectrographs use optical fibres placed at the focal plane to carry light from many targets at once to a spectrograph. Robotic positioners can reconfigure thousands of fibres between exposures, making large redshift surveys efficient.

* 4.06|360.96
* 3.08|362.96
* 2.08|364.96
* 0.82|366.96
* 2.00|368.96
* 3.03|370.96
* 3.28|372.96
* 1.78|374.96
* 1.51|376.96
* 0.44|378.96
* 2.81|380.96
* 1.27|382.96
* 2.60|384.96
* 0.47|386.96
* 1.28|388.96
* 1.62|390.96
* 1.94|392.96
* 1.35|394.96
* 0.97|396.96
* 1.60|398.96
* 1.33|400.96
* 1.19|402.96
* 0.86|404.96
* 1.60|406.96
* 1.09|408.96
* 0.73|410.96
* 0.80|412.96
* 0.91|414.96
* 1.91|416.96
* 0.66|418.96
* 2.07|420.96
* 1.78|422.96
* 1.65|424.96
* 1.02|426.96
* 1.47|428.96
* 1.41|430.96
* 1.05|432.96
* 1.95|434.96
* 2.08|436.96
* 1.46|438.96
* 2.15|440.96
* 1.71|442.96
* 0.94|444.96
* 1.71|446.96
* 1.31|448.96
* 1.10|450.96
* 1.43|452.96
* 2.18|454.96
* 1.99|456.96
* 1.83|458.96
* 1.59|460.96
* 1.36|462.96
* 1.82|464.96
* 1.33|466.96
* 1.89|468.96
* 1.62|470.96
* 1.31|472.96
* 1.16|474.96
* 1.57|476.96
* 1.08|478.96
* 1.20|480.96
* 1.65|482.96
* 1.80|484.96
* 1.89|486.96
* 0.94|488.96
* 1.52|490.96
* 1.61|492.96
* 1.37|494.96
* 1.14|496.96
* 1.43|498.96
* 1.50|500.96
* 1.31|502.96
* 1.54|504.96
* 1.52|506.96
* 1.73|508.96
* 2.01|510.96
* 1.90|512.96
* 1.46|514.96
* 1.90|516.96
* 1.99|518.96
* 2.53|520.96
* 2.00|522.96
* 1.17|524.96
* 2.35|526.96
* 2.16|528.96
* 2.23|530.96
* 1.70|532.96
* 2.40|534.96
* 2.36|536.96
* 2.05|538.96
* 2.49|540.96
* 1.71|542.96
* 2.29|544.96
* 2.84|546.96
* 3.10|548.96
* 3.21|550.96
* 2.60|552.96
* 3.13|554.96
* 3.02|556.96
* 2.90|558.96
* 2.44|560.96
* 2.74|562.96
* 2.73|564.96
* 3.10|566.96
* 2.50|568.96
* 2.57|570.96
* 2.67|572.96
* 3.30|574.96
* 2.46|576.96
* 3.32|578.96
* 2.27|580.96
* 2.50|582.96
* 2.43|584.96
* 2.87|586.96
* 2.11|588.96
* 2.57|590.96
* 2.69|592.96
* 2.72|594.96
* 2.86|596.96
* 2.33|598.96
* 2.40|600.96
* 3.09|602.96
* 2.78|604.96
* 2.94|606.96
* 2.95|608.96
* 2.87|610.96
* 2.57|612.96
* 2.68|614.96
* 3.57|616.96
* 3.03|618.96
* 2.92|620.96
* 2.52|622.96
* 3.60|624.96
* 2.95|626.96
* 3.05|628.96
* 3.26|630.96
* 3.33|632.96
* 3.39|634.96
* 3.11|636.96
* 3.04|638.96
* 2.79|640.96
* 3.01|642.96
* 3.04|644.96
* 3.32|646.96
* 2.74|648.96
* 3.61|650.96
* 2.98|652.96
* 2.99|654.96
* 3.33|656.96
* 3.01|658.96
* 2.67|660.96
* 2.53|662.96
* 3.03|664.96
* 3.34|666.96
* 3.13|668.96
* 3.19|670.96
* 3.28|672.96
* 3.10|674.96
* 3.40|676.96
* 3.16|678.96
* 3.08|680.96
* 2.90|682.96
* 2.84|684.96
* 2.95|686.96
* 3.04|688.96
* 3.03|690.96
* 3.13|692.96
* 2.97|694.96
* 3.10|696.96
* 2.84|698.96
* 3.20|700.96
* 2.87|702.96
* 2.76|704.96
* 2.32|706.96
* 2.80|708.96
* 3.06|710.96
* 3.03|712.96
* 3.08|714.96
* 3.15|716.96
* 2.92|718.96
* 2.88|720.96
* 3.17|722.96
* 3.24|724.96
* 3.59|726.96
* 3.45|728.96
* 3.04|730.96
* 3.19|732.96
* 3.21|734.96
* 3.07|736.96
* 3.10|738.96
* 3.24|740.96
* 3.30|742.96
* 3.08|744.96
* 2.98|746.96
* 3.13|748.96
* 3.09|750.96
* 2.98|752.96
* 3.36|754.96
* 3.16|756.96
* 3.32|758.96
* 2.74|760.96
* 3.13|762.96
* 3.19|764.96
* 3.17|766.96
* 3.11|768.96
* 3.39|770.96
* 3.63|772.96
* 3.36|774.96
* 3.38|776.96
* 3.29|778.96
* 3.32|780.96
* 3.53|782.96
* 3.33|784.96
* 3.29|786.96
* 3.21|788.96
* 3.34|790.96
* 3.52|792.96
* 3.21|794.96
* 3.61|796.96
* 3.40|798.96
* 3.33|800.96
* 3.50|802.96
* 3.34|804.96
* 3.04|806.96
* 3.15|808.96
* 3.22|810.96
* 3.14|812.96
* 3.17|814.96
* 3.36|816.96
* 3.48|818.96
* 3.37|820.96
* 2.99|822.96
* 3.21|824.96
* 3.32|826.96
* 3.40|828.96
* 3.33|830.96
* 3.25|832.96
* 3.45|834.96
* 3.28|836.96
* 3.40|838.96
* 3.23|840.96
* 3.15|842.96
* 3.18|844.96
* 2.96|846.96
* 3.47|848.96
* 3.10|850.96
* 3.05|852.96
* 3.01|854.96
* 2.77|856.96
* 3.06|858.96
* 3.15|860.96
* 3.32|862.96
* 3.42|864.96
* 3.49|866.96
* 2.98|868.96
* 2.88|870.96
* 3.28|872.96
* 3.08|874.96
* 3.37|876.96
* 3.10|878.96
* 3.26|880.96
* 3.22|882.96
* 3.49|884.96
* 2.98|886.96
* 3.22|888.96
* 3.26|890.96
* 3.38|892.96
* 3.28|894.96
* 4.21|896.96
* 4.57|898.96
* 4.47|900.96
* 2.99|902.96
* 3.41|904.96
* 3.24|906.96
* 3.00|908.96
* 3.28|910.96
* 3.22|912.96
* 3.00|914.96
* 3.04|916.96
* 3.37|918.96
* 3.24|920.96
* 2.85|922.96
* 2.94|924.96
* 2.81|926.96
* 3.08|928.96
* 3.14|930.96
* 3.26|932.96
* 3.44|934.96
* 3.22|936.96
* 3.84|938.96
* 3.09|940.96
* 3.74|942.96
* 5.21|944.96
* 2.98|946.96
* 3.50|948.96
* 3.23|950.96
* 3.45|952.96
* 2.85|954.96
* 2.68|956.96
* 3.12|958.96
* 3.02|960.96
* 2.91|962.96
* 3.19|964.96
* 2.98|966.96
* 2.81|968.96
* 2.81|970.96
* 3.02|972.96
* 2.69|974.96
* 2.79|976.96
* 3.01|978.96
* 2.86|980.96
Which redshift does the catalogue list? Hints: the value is 0.368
